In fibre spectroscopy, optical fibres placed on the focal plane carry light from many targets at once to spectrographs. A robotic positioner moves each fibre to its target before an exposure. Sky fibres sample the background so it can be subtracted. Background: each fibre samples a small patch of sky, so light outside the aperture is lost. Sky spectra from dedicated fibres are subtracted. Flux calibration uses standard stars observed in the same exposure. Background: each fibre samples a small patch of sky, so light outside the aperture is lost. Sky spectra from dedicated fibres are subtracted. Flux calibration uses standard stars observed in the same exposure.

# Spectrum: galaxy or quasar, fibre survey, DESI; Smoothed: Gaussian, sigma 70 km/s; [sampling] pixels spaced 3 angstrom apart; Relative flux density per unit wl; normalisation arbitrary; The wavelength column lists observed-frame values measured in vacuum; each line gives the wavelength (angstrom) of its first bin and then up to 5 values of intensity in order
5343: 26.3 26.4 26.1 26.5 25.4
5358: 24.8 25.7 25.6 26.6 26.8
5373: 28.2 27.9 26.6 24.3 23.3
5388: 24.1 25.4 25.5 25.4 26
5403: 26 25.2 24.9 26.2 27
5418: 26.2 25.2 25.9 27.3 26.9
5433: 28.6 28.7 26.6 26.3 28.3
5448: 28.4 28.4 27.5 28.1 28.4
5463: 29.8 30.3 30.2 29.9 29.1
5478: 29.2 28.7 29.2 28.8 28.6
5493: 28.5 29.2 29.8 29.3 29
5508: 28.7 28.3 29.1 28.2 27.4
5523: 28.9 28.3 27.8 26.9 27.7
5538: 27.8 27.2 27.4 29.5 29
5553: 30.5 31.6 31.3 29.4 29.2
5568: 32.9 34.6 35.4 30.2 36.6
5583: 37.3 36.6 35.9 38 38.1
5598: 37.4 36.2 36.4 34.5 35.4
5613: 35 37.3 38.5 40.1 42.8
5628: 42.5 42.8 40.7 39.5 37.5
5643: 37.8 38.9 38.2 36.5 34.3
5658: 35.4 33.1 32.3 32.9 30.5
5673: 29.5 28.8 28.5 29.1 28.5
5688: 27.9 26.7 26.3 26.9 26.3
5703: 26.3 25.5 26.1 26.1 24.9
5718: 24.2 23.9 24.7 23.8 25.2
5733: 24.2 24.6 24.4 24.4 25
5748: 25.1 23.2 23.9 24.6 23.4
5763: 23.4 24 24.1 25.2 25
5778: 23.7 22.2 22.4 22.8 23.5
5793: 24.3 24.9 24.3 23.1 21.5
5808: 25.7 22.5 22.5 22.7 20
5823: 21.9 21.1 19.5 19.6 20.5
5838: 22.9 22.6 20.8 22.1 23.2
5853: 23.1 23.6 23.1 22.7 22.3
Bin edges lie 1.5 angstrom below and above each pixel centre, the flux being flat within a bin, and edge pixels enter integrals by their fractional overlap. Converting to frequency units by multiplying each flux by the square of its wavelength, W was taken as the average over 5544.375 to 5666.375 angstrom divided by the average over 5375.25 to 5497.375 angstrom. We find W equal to 1.39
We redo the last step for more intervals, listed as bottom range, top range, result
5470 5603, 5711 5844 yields 0.83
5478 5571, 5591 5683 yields 1.29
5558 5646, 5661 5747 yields 0.76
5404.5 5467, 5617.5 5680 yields 1.43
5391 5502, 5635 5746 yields 1.15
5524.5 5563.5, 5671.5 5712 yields 1.00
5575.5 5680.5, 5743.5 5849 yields 0.67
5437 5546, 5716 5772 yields 0.93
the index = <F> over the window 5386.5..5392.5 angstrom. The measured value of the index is 24.8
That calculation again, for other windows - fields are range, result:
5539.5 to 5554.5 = 28.7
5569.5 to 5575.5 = 35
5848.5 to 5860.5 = 23.2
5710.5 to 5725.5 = 24.8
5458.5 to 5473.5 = 29.7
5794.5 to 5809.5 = 23.9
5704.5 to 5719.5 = 25.4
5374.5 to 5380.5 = 27.2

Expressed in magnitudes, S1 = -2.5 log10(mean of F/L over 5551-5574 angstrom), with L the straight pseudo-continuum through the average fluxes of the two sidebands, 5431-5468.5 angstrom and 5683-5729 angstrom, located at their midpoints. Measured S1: -0.160 mag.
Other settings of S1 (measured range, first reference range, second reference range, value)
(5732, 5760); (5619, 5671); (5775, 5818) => 0.15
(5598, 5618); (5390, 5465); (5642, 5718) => -0.23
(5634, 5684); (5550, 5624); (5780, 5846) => -0.10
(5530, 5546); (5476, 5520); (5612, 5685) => 0.12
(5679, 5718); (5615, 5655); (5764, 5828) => 0.23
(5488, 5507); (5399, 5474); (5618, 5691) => 0.02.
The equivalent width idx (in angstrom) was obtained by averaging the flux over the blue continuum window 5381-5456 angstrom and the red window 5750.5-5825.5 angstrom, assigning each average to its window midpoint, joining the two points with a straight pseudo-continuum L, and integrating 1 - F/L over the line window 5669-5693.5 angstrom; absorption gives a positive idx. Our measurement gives -4.4 angstrom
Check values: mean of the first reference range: 26.3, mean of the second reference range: 23.4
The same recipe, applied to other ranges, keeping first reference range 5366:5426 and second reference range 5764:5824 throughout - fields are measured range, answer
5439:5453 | -1.20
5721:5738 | -0.51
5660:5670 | -3.42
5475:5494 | -2.69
